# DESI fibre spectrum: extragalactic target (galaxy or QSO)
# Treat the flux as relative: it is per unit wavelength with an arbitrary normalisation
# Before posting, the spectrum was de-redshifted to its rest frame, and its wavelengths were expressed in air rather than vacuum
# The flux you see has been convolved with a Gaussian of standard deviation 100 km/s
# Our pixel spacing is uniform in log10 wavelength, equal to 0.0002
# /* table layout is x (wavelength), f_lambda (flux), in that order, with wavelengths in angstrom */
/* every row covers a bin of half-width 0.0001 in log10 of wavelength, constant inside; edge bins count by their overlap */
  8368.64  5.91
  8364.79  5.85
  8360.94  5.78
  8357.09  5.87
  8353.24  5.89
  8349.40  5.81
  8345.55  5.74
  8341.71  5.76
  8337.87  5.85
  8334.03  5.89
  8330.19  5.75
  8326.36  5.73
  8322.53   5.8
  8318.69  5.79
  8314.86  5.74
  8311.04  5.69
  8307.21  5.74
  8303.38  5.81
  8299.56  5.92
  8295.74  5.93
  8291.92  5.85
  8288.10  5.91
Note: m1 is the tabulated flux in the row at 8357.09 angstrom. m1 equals 5.87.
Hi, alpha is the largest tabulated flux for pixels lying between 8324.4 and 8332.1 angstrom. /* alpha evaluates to 5.75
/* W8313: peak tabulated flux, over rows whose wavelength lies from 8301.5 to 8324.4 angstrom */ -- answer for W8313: 5.81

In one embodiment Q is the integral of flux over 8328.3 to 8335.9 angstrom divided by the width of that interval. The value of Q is 5.82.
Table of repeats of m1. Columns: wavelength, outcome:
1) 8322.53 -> 5.8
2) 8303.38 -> 5.81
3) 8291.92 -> 5.85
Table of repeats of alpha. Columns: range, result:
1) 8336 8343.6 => 5.85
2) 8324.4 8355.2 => 5.89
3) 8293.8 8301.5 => 5.93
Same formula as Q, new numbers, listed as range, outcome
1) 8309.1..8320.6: 5.74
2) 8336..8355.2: 5.81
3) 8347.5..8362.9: 5.84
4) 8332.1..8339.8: 5.87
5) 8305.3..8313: 5.72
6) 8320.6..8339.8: 5.8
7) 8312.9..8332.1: 5.76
